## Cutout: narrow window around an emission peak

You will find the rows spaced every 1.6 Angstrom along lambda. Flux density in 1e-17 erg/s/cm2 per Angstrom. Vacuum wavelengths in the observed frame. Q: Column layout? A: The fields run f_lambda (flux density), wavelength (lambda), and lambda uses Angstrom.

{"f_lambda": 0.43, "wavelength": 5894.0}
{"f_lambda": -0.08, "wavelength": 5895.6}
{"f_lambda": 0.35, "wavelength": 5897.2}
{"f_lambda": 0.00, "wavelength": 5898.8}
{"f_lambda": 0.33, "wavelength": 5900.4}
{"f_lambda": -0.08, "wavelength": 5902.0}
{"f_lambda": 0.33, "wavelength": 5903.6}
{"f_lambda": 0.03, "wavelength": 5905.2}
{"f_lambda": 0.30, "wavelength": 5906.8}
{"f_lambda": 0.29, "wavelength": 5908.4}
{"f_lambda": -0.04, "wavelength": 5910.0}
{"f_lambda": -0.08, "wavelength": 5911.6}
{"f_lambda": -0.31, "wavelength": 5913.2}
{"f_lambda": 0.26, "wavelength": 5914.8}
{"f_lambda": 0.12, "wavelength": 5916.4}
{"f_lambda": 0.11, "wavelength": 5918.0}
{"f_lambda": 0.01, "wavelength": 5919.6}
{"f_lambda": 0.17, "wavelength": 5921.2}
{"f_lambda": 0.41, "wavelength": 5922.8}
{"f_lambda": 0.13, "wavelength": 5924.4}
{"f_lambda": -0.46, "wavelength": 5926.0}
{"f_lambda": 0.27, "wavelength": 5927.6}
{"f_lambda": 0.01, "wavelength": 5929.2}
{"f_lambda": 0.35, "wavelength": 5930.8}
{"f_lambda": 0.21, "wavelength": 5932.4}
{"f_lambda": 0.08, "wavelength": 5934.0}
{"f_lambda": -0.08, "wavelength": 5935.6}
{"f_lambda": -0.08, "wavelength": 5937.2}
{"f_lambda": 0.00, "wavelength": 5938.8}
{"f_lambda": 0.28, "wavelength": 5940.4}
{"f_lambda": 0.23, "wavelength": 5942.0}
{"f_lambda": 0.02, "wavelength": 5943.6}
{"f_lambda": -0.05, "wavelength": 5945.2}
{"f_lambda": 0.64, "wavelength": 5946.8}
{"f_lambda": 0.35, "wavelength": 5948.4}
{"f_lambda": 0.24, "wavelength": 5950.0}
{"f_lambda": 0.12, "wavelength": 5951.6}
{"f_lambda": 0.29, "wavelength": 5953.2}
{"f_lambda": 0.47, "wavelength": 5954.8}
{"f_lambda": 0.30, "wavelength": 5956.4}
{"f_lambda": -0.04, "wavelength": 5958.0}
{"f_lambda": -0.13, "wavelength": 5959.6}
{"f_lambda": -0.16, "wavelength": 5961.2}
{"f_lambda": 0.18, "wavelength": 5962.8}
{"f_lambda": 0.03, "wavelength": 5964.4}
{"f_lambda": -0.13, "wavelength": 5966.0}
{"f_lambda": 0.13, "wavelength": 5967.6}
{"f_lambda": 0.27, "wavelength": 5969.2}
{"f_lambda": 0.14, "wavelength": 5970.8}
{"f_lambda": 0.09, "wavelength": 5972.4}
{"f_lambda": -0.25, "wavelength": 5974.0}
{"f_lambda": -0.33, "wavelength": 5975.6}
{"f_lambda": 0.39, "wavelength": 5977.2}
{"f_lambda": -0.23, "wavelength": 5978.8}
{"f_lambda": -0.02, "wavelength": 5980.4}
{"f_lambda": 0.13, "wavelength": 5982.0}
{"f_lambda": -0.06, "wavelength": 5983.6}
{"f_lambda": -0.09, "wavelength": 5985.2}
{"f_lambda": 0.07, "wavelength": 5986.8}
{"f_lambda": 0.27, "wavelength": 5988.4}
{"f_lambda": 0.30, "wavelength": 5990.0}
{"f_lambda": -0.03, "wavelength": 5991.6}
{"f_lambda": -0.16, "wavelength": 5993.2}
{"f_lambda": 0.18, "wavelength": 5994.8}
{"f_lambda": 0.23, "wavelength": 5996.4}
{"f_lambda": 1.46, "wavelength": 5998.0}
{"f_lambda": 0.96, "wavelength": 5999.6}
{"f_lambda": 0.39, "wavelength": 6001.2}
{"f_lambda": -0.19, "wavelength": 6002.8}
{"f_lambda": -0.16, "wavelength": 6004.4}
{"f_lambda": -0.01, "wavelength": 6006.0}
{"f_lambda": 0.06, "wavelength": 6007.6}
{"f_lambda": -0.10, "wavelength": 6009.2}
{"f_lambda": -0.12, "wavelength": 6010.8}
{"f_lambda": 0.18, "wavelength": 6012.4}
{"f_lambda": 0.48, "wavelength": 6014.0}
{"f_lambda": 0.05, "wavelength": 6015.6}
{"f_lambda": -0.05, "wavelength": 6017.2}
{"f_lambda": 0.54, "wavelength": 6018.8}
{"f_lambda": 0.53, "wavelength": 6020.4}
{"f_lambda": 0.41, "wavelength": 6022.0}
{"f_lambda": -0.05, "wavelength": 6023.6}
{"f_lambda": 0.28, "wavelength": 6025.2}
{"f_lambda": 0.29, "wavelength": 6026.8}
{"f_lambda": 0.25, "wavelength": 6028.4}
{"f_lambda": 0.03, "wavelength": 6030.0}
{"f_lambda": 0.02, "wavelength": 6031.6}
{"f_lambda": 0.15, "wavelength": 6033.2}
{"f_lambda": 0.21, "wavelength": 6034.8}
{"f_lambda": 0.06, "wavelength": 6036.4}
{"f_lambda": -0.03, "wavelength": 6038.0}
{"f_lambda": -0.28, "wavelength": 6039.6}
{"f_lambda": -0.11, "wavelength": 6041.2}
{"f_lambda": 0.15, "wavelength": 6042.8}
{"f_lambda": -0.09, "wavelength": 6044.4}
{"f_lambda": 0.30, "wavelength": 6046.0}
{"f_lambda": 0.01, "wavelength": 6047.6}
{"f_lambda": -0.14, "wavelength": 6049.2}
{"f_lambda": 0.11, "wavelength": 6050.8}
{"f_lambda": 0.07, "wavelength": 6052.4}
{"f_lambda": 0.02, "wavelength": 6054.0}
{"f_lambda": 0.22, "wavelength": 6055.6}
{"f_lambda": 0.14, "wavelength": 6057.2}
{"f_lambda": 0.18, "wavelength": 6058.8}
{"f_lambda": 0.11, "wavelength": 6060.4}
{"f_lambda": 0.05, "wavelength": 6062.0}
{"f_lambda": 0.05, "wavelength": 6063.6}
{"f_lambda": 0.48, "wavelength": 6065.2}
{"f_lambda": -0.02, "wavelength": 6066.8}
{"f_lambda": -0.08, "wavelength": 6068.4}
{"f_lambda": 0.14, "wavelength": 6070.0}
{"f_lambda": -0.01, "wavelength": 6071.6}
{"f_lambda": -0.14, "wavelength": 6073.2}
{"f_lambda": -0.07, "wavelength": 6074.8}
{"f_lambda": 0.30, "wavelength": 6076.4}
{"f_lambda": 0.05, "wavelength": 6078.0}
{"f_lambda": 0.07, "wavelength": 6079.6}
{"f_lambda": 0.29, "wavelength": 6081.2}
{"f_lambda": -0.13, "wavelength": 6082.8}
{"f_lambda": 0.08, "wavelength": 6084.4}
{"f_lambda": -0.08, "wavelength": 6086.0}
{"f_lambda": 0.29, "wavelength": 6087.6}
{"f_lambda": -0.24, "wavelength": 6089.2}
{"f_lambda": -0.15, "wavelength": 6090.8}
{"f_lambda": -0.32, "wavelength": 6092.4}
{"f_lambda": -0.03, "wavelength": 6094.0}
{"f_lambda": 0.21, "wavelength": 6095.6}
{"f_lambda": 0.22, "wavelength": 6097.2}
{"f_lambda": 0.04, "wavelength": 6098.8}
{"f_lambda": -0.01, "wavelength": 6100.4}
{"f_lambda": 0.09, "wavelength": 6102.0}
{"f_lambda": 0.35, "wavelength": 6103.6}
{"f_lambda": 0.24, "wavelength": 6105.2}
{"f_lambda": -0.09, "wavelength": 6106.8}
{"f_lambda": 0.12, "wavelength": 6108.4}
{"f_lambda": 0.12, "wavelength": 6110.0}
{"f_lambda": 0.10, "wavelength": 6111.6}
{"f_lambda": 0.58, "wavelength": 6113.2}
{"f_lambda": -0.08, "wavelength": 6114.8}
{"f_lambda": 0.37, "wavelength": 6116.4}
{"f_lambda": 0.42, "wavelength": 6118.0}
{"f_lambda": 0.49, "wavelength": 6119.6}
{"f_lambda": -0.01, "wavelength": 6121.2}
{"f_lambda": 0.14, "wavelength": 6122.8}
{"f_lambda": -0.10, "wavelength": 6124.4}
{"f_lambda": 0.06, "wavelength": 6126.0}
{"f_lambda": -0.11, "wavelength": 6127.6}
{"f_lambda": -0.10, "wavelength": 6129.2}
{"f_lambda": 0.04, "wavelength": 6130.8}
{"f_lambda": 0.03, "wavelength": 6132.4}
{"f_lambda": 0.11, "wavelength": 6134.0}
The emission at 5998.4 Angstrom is H-beta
